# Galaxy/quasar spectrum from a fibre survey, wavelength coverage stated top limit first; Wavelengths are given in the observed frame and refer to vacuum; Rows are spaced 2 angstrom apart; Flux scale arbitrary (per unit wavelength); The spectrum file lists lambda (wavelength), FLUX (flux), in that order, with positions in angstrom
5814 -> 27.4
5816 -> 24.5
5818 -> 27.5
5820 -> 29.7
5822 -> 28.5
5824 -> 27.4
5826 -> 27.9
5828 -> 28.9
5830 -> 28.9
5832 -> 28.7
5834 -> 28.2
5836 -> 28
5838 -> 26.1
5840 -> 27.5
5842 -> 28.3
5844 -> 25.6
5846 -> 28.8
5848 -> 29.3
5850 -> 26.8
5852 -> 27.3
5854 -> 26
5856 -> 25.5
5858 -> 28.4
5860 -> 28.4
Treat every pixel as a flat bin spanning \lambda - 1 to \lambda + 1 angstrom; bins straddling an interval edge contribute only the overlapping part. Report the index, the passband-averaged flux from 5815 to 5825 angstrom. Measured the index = 27.5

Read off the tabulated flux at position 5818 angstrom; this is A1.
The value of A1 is 27.5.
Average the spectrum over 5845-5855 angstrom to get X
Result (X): 27.6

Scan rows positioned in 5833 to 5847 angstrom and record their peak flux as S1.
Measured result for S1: 28.8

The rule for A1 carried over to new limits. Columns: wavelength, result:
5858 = 28.4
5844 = 25.6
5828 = 28.9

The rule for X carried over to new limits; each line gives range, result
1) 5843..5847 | 27.2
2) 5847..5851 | 28.1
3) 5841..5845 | 27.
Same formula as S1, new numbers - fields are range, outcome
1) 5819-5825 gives 29.7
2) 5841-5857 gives 29.3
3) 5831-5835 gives 28.7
